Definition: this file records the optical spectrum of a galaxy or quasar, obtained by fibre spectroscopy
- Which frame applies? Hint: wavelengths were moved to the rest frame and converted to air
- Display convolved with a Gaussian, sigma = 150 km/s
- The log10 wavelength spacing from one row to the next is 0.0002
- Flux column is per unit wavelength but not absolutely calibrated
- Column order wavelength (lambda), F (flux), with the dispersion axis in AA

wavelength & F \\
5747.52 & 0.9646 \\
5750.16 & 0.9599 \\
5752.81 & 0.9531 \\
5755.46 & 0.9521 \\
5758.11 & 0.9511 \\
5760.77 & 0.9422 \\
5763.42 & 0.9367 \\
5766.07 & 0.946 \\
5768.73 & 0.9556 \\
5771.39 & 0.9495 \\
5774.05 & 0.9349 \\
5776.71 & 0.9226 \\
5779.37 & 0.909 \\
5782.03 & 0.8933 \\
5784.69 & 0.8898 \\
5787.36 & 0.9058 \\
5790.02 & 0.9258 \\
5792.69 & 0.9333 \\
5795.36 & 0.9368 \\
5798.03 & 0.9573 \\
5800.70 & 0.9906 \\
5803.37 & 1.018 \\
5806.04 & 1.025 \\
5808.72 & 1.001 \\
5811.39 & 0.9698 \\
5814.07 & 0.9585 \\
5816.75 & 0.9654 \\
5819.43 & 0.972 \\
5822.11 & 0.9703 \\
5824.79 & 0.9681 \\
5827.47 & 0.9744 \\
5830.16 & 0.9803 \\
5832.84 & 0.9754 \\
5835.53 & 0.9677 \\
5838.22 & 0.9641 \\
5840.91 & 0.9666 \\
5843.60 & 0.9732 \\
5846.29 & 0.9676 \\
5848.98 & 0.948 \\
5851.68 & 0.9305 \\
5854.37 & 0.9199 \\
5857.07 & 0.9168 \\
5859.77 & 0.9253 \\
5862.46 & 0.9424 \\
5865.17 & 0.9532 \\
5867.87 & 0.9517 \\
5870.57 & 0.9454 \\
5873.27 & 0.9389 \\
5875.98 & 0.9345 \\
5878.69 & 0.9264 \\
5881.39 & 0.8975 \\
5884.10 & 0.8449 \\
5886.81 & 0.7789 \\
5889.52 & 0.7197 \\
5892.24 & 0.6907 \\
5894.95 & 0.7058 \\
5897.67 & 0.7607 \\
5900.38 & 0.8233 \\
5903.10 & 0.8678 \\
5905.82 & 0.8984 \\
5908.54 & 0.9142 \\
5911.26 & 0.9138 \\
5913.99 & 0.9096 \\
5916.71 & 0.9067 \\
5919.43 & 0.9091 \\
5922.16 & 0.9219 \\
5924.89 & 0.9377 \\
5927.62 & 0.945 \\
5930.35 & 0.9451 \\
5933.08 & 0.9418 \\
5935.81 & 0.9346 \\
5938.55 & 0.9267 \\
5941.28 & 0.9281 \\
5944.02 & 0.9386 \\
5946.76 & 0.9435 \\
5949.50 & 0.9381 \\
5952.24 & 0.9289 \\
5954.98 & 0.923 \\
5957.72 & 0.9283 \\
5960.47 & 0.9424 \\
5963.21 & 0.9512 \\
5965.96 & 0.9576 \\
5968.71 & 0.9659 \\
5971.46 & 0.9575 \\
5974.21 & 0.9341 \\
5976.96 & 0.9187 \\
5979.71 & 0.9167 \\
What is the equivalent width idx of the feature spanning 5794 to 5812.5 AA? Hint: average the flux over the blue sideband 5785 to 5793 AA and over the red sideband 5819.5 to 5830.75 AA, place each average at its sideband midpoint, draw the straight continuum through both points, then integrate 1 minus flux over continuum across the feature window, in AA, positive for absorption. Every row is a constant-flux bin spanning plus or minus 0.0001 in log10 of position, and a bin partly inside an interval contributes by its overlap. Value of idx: -0.9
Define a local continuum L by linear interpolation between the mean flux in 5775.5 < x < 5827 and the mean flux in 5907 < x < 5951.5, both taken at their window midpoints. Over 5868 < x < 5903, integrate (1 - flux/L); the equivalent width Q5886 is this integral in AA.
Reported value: 3.8 AA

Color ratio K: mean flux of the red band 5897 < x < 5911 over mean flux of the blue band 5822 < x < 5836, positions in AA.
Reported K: 0.89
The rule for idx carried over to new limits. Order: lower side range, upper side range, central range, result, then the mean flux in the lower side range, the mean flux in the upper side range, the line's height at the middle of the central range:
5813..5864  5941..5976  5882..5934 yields 4.8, 0.957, 0.941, 0.948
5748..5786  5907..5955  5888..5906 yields 3.0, 0.936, 0.928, 0.93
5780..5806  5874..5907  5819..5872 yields -4.7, 0.943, 0.822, 0.878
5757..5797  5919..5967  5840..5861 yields -0.3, 0.929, 0.936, 0.932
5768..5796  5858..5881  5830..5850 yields -0.7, 0.922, 0.938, 0.933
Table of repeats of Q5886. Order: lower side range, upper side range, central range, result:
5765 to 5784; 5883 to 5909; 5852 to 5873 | -2.62 AA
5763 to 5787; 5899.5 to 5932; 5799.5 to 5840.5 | -2.66 AA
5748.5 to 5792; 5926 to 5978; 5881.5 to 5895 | 2.47 AA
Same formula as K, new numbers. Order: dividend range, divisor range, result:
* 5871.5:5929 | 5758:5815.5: 0.91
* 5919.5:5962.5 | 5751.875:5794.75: 1.00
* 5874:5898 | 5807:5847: 0.83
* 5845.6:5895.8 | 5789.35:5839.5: 0.91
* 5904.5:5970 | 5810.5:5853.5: 0.96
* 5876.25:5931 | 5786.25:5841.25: 0.89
